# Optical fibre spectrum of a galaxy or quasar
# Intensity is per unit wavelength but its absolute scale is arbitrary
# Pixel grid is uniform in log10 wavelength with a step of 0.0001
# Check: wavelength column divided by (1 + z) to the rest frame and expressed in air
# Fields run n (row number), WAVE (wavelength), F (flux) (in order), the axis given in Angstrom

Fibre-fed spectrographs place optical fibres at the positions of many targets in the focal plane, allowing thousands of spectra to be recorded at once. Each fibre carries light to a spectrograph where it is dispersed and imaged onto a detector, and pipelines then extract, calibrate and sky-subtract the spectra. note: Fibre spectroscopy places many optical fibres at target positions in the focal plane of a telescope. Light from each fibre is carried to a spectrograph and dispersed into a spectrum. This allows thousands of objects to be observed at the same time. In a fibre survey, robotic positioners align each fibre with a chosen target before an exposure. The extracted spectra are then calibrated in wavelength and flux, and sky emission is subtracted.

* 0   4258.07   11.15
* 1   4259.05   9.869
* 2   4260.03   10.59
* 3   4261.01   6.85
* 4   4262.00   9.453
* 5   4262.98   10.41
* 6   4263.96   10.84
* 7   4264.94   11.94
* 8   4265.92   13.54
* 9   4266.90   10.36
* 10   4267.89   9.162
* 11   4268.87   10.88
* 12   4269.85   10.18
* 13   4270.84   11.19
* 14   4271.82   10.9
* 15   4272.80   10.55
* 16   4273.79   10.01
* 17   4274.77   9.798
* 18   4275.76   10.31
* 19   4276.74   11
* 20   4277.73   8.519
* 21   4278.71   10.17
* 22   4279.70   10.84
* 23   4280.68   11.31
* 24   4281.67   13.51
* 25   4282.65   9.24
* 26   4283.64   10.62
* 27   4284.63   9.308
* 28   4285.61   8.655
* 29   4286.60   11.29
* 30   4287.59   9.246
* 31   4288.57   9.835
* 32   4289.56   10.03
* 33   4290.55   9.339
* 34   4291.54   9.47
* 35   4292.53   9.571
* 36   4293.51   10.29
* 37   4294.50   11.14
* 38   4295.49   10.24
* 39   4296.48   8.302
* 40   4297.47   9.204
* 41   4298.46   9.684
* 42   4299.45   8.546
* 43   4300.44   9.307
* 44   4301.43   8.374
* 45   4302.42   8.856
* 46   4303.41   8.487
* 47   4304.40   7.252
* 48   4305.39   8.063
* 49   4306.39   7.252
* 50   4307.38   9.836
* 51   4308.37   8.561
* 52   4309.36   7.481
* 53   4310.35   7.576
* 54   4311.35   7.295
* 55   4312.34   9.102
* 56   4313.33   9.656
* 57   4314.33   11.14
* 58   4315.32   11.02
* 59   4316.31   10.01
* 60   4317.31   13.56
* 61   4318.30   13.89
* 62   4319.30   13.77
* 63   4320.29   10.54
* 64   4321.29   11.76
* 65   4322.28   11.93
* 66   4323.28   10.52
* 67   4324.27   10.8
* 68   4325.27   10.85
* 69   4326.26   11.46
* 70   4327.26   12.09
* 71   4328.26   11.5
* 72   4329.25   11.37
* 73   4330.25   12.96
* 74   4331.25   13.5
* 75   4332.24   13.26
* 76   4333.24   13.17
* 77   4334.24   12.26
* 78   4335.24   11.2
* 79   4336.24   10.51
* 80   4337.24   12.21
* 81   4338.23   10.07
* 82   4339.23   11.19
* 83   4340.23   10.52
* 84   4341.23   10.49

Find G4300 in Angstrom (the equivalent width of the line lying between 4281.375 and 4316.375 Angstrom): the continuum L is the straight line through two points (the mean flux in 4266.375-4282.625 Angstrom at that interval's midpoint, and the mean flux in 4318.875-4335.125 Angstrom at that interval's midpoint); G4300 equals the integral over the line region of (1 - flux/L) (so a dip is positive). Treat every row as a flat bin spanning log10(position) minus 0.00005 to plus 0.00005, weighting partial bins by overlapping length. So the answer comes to 5.8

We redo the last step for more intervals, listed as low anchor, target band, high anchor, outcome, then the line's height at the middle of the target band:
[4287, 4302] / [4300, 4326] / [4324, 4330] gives 1.8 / 10.6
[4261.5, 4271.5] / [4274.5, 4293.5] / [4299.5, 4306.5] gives -1.0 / 9.6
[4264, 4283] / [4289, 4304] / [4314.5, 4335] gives 2.5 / 11.3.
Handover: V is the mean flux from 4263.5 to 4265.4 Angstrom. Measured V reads 11.4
